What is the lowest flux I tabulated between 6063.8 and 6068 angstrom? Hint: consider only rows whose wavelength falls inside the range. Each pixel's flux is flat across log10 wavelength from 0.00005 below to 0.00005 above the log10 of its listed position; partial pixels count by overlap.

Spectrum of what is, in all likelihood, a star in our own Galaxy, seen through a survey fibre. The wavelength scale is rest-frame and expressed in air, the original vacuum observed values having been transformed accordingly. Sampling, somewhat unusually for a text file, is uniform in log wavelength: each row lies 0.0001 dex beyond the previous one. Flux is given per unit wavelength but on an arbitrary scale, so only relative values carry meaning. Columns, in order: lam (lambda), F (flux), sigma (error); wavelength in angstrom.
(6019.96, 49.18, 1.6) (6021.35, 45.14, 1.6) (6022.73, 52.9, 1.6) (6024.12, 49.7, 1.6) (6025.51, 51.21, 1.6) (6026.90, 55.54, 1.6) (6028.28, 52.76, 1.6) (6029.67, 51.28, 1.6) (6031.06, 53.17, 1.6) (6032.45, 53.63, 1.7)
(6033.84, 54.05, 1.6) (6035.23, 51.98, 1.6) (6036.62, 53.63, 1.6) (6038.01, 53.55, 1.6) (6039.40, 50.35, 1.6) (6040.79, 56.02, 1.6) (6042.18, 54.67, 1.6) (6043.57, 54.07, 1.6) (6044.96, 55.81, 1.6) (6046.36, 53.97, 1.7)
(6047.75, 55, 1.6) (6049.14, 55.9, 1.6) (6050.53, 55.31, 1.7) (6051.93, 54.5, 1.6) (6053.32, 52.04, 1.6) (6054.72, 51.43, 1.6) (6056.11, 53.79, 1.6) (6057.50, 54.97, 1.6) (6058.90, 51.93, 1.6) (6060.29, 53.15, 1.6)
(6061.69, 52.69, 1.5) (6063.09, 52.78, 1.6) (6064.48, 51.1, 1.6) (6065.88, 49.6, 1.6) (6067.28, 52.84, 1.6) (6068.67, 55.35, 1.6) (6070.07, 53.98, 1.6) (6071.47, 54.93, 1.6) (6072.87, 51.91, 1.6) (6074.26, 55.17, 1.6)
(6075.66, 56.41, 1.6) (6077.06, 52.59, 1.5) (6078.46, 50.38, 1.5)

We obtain 49.6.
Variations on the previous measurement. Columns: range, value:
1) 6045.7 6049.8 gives 53.97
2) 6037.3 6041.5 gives 50.35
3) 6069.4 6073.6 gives 51.91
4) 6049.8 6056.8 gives 51.43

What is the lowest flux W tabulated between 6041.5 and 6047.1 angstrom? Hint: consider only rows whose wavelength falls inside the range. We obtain 53.97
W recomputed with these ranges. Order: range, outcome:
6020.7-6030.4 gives 45.14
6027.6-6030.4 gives 51.28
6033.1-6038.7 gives 51.98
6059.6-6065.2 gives 51.1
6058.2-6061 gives 51.93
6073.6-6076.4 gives 55.17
